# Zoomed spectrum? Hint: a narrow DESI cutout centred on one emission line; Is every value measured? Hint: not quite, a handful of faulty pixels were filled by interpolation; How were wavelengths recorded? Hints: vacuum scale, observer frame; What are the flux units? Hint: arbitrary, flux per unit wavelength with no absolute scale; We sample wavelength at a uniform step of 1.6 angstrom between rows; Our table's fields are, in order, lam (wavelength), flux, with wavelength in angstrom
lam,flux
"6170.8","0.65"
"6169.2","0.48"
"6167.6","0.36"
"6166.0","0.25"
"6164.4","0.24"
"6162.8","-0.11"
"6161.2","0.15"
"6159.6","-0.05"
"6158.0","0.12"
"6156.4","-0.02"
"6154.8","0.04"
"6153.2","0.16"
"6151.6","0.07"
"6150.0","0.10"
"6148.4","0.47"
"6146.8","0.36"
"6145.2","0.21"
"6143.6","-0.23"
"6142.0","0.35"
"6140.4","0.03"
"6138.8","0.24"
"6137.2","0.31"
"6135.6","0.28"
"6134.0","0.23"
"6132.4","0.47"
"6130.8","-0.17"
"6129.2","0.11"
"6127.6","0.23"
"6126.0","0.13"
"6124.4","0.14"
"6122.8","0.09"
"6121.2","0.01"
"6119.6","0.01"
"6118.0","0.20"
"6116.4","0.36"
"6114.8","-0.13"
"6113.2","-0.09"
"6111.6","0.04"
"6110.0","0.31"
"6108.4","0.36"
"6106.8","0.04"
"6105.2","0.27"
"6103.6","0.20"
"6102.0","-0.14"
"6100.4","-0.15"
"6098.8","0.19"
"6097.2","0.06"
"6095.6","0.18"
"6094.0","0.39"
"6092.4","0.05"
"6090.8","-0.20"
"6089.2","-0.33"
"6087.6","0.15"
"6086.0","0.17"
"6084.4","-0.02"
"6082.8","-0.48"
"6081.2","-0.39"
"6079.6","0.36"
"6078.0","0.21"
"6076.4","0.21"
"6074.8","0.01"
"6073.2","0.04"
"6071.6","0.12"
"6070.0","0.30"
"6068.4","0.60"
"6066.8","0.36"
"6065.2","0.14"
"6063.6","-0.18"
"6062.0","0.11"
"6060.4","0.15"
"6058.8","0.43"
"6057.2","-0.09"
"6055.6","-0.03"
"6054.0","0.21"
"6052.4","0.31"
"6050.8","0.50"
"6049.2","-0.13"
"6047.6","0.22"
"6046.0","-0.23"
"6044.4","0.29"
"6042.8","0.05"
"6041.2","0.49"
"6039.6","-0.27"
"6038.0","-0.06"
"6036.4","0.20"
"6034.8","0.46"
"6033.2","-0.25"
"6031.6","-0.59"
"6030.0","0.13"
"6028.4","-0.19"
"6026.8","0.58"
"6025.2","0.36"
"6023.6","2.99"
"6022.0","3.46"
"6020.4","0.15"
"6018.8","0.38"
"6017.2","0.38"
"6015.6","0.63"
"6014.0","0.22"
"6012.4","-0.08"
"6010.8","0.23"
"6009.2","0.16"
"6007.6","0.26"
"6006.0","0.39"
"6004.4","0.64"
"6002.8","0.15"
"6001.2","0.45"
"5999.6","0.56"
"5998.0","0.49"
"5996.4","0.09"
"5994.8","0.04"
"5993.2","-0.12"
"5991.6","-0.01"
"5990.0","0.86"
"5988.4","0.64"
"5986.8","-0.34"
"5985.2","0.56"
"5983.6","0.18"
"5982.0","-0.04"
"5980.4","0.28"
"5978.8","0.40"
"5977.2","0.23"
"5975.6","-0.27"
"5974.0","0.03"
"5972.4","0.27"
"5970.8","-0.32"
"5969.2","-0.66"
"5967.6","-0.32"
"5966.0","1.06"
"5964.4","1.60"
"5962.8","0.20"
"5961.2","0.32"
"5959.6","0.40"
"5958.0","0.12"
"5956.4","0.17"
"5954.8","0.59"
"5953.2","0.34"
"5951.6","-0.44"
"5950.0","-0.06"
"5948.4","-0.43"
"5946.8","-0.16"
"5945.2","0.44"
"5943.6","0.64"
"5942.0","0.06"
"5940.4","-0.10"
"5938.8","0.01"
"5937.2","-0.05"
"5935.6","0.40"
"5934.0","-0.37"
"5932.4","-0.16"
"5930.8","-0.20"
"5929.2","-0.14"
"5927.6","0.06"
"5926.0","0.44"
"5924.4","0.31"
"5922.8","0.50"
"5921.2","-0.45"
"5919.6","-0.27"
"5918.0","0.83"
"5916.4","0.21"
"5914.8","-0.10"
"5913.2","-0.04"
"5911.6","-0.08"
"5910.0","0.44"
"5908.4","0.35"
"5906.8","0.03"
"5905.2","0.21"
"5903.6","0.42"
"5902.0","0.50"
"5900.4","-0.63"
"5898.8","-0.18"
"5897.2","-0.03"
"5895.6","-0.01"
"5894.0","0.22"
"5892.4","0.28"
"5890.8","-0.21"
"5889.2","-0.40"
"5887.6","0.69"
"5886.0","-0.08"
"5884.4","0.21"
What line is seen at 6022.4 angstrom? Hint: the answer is [O III] 5007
